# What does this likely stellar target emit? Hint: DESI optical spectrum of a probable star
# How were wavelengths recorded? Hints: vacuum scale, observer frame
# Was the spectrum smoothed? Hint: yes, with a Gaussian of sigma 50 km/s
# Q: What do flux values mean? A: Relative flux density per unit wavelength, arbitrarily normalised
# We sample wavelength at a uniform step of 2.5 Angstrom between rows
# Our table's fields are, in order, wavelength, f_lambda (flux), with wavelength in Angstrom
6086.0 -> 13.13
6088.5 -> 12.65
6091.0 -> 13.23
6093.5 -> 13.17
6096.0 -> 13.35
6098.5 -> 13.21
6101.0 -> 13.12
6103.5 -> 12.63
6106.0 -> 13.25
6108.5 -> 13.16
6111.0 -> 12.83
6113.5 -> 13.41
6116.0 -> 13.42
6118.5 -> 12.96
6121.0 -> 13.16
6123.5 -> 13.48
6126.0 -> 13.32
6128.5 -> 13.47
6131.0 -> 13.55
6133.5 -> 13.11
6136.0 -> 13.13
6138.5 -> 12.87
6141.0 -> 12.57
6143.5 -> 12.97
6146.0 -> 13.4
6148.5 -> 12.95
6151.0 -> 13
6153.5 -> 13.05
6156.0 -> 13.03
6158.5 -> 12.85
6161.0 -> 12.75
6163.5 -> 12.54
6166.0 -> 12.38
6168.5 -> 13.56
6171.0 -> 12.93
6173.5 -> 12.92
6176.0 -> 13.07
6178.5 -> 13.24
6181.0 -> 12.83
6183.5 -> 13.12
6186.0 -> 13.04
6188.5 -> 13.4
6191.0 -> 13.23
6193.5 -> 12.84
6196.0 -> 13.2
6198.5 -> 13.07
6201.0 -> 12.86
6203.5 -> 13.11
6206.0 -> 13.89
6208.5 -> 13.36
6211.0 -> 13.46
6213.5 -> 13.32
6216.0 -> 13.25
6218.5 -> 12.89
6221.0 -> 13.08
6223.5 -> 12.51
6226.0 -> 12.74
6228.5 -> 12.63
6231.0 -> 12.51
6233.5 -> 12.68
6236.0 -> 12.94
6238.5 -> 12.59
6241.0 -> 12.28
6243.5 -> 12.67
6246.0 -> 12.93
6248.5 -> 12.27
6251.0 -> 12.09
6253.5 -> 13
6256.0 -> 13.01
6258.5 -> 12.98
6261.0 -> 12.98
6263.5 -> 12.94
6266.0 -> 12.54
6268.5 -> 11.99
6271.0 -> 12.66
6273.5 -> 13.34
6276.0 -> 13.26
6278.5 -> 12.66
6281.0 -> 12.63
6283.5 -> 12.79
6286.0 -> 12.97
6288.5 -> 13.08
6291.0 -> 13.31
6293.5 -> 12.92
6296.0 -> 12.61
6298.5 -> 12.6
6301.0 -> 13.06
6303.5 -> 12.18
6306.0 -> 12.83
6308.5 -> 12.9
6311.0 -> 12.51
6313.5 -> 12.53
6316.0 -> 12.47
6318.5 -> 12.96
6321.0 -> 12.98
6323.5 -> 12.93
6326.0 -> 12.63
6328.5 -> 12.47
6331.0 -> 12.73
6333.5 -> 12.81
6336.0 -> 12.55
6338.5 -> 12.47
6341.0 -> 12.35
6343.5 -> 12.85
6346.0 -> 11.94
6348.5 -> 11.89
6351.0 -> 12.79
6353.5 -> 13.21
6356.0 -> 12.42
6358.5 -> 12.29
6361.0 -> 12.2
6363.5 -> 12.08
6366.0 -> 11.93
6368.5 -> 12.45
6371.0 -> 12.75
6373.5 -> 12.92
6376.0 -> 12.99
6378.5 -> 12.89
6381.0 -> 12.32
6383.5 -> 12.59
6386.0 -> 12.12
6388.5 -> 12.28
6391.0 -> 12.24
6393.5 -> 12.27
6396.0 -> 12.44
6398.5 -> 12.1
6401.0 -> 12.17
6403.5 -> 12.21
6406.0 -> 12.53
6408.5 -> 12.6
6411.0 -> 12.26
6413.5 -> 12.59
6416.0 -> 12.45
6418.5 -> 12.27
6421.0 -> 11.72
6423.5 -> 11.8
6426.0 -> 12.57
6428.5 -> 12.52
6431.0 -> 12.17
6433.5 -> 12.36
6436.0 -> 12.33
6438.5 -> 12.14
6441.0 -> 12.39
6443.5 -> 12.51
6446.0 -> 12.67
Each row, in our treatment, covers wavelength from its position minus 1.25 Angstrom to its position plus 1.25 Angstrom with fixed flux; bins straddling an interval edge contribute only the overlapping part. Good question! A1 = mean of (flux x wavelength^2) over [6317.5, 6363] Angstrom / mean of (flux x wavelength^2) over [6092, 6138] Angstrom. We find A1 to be 1.0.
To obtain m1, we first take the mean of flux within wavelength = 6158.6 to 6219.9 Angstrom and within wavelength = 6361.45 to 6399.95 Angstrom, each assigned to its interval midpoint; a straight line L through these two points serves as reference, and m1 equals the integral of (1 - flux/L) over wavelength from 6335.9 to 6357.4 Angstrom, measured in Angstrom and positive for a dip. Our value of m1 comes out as 0.08 Angstrom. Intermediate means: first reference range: 13.1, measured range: 12.5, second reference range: 12.4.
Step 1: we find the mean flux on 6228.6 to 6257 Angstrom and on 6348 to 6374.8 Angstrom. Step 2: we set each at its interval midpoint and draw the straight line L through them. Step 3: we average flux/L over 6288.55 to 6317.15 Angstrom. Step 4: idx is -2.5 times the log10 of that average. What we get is -0.016 mag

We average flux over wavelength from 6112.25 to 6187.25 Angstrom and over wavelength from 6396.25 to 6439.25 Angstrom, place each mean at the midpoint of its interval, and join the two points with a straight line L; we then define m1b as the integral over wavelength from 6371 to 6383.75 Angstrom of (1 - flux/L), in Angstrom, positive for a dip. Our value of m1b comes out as -0.4 Angstrom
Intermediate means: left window 13.1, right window 12.3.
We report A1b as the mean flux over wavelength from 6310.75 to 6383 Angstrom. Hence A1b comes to 12.6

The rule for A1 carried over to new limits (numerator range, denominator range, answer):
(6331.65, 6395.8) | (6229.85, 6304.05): 1.01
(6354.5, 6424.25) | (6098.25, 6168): 1.03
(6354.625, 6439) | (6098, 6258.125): 1.02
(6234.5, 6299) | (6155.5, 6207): 1.01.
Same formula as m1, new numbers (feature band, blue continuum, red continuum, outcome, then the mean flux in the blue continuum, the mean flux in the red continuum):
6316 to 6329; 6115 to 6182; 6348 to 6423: -0.2 Angstrom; 13.1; 12.4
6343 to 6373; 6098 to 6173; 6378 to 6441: 0.1 Angstrom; 13.1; 12.3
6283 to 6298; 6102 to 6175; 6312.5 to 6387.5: -0.3 Angstrom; 13.1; 12.5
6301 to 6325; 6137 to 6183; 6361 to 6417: -0.2 Angstrom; 12.9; 12.4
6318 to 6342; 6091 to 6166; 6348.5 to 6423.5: -0.3 Angstrom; 13.1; 12.4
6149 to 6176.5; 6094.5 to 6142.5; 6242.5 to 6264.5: 0.2 Angstrom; 13.2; 12.8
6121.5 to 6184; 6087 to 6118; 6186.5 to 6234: 0.2 Angstrom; 13.1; 13.1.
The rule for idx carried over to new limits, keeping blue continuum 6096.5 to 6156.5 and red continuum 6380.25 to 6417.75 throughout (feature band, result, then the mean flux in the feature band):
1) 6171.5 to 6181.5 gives -0.003 mag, 13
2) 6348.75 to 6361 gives -0.008 mag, 12.6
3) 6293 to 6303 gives -0.009 mag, 12.7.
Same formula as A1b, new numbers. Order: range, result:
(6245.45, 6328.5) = 12.8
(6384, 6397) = 12.3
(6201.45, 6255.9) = 12.9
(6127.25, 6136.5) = 13.3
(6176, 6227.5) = 13.1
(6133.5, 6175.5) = 12.9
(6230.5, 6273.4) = 12.7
